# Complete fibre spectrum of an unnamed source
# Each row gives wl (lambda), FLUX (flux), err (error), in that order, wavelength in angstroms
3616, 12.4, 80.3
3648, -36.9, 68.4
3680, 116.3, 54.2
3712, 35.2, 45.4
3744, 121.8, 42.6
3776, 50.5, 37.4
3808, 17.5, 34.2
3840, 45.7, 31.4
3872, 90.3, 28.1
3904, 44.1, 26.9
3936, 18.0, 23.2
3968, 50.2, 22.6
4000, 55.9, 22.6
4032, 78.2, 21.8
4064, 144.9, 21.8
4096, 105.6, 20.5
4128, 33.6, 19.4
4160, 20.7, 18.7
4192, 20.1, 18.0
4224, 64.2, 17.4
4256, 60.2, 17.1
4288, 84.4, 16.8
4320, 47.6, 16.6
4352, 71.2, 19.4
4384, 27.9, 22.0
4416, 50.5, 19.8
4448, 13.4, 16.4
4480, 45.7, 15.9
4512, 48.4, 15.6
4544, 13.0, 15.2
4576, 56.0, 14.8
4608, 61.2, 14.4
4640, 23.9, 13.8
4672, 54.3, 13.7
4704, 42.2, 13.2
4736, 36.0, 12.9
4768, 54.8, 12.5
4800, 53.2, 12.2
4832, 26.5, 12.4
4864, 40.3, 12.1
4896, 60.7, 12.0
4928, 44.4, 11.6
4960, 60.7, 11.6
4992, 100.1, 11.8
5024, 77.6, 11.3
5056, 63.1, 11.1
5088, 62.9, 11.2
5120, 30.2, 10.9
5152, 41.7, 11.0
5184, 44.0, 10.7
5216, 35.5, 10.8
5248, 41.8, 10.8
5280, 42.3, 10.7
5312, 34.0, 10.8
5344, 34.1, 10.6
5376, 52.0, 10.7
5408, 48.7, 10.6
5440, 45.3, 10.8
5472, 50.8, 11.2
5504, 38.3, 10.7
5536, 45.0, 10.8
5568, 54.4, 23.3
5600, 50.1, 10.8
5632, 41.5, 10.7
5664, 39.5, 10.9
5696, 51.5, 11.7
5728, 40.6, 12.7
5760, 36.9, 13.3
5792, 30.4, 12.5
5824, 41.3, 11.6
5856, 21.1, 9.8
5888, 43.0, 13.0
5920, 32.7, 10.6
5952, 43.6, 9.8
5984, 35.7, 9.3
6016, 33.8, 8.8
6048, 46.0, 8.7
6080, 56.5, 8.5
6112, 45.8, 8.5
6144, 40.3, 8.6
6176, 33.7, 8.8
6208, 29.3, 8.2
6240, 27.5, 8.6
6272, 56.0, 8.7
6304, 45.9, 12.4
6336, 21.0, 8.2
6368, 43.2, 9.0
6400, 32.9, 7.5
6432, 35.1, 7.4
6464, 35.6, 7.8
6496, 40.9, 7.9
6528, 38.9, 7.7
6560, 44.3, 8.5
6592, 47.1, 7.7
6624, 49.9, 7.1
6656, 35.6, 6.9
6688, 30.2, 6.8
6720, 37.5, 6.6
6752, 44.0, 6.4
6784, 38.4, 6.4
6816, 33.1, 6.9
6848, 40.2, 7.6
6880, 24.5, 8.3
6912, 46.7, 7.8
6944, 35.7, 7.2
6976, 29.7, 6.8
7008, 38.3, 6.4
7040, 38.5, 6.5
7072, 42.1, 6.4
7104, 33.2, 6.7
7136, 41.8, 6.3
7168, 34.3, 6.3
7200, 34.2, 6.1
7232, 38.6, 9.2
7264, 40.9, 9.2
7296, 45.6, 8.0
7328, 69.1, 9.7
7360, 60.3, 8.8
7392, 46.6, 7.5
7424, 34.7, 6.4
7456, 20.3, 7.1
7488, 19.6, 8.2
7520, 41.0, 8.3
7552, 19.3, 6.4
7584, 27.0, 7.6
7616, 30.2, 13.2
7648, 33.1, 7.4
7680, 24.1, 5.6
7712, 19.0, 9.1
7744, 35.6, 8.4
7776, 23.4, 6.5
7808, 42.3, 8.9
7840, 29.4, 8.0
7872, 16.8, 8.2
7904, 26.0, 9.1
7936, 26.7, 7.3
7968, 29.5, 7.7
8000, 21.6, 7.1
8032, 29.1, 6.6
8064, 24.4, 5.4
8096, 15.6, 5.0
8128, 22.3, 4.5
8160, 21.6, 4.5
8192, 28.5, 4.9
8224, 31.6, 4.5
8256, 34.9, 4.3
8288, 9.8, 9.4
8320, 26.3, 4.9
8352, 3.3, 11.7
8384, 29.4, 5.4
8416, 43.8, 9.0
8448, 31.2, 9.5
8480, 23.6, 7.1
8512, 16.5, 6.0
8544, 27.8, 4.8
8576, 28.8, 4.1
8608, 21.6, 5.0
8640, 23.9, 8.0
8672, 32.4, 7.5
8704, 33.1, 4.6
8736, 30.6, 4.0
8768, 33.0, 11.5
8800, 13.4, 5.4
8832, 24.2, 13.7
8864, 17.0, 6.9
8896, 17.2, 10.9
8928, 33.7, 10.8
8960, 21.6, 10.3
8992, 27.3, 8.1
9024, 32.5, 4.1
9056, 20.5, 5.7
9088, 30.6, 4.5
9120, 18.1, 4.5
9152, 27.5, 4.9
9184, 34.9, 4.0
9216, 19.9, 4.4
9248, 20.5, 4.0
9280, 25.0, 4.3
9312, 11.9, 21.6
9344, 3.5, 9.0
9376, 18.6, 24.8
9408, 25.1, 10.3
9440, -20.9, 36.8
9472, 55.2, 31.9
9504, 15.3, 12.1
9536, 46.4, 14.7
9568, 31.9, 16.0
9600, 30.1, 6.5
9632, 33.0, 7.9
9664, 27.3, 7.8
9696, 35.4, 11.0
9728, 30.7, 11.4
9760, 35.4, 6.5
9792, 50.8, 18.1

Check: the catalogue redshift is 1.62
